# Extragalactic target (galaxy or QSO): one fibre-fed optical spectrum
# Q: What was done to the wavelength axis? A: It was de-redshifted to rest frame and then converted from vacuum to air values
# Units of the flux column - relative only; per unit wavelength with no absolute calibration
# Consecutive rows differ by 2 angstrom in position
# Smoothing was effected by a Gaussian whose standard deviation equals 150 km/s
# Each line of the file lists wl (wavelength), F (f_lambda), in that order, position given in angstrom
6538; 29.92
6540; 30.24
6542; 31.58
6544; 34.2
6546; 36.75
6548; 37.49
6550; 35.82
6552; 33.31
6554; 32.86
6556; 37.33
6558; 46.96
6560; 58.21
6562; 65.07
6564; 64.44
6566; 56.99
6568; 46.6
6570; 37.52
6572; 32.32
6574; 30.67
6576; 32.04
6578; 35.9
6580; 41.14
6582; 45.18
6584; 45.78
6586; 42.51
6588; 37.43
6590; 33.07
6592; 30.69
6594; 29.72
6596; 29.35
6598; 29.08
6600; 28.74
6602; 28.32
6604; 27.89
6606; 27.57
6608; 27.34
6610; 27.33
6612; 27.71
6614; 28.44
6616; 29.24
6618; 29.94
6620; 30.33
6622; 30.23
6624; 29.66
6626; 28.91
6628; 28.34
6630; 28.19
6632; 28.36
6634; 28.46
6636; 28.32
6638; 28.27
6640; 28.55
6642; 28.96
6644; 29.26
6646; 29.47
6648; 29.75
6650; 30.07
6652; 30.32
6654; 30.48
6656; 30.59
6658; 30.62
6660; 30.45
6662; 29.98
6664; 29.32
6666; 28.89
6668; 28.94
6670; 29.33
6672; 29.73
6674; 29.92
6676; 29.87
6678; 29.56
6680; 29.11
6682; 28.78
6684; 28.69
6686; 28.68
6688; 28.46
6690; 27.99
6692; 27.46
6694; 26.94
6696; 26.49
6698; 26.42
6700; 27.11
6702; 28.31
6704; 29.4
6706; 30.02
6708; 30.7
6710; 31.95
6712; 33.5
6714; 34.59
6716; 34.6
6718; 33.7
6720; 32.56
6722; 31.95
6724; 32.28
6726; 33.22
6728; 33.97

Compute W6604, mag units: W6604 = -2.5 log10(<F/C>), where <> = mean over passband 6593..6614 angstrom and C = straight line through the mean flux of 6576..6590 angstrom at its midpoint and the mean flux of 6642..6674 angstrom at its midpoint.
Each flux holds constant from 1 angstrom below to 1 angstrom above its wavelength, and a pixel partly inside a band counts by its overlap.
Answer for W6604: 0.298 mag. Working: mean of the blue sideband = 40.1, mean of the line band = 28.3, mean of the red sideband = 29.8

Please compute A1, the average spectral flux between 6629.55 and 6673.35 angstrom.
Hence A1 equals 29.4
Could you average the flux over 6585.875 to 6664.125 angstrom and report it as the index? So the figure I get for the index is 29.6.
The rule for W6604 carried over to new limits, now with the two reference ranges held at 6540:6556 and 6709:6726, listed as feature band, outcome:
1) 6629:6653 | 0.16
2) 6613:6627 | 0.15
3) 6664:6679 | 0.14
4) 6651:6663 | 0.11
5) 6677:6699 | 0.19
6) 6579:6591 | -0.19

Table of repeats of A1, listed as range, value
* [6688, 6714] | 29.1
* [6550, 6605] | 39.2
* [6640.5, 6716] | 29.5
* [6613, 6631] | 29.3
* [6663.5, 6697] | 28.7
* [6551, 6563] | 45.6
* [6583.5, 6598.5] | 34.5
